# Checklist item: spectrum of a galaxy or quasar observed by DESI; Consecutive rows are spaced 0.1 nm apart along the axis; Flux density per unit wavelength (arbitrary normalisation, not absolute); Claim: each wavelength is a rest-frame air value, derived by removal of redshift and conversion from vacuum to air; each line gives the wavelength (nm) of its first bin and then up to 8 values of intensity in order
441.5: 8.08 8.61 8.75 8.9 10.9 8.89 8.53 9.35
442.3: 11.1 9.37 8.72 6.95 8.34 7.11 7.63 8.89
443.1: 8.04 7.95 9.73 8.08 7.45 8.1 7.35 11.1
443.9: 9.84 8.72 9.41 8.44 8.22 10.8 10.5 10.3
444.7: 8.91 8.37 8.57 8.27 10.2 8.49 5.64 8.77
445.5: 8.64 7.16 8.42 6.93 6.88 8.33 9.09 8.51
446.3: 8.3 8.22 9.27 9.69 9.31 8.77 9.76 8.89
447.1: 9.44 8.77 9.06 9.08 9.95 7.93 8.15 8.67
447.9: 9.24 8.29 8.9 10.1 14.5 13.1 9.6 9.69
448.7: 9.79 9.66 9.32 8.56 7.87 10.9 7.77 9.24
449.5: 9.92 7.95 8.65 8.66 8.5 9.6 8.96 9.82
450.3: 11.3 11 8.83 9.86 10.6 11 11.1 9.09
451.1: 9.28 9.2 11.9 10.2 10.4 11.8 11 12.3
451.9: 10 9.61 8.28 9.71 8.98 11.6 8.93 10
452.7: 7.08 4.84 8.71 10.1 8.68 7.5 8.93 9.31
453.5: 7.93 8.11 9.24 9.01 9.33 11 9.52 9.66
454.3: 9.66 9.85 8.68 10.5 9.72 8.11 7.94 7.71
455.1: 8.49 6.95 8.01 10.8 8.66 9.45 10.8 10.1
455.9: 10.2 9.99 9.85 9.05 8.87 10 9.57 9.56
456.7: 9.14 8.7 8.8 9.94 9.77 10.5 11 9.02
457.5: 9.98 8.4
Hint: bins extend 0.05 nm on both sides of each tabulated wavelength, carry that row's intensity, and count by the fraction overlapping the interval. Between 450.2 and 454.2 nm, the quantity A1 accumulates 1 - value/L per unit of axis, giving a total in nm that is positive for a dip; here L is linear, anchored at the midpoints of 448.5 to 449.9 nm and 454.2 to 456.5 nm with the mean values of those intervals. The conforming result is -0.20 nm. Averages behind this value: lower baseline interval 9.07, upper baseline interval 9.26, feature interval 9.62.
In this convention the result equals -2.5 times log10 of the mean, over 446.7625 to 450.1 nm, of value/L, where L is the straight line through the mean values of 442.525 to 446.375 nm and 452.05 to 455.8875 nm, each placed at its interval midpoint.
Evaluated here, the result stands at -0.076 mag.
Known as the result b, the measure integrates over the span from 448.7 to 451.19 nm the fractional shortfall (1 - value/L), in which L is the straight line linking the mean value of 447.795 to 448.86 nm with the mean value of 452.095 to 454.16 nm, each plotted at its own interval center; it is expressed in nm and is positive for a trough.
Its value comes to 0.07 nm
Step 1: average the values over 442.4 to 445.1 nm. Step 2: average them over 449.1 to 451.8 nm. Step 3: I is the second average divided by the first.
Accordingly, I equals 1.13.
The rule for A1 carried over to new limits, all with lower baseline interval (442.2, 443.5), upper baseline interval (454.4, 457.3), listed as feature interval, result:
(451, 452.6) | -0.20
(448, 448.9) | -0.16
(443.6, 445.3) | -0.10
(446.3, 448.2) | -0.05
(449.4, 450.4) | -0.05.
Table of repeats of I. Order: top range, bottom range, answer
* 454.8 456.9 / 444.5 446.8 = 1.08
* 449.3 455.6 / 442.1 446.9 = 1.08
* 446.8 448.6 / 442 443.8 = 1.13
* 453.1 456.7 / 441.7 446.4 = 1.06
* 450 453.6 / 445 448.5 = 1.08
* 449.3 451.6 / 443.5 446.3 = 1.13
